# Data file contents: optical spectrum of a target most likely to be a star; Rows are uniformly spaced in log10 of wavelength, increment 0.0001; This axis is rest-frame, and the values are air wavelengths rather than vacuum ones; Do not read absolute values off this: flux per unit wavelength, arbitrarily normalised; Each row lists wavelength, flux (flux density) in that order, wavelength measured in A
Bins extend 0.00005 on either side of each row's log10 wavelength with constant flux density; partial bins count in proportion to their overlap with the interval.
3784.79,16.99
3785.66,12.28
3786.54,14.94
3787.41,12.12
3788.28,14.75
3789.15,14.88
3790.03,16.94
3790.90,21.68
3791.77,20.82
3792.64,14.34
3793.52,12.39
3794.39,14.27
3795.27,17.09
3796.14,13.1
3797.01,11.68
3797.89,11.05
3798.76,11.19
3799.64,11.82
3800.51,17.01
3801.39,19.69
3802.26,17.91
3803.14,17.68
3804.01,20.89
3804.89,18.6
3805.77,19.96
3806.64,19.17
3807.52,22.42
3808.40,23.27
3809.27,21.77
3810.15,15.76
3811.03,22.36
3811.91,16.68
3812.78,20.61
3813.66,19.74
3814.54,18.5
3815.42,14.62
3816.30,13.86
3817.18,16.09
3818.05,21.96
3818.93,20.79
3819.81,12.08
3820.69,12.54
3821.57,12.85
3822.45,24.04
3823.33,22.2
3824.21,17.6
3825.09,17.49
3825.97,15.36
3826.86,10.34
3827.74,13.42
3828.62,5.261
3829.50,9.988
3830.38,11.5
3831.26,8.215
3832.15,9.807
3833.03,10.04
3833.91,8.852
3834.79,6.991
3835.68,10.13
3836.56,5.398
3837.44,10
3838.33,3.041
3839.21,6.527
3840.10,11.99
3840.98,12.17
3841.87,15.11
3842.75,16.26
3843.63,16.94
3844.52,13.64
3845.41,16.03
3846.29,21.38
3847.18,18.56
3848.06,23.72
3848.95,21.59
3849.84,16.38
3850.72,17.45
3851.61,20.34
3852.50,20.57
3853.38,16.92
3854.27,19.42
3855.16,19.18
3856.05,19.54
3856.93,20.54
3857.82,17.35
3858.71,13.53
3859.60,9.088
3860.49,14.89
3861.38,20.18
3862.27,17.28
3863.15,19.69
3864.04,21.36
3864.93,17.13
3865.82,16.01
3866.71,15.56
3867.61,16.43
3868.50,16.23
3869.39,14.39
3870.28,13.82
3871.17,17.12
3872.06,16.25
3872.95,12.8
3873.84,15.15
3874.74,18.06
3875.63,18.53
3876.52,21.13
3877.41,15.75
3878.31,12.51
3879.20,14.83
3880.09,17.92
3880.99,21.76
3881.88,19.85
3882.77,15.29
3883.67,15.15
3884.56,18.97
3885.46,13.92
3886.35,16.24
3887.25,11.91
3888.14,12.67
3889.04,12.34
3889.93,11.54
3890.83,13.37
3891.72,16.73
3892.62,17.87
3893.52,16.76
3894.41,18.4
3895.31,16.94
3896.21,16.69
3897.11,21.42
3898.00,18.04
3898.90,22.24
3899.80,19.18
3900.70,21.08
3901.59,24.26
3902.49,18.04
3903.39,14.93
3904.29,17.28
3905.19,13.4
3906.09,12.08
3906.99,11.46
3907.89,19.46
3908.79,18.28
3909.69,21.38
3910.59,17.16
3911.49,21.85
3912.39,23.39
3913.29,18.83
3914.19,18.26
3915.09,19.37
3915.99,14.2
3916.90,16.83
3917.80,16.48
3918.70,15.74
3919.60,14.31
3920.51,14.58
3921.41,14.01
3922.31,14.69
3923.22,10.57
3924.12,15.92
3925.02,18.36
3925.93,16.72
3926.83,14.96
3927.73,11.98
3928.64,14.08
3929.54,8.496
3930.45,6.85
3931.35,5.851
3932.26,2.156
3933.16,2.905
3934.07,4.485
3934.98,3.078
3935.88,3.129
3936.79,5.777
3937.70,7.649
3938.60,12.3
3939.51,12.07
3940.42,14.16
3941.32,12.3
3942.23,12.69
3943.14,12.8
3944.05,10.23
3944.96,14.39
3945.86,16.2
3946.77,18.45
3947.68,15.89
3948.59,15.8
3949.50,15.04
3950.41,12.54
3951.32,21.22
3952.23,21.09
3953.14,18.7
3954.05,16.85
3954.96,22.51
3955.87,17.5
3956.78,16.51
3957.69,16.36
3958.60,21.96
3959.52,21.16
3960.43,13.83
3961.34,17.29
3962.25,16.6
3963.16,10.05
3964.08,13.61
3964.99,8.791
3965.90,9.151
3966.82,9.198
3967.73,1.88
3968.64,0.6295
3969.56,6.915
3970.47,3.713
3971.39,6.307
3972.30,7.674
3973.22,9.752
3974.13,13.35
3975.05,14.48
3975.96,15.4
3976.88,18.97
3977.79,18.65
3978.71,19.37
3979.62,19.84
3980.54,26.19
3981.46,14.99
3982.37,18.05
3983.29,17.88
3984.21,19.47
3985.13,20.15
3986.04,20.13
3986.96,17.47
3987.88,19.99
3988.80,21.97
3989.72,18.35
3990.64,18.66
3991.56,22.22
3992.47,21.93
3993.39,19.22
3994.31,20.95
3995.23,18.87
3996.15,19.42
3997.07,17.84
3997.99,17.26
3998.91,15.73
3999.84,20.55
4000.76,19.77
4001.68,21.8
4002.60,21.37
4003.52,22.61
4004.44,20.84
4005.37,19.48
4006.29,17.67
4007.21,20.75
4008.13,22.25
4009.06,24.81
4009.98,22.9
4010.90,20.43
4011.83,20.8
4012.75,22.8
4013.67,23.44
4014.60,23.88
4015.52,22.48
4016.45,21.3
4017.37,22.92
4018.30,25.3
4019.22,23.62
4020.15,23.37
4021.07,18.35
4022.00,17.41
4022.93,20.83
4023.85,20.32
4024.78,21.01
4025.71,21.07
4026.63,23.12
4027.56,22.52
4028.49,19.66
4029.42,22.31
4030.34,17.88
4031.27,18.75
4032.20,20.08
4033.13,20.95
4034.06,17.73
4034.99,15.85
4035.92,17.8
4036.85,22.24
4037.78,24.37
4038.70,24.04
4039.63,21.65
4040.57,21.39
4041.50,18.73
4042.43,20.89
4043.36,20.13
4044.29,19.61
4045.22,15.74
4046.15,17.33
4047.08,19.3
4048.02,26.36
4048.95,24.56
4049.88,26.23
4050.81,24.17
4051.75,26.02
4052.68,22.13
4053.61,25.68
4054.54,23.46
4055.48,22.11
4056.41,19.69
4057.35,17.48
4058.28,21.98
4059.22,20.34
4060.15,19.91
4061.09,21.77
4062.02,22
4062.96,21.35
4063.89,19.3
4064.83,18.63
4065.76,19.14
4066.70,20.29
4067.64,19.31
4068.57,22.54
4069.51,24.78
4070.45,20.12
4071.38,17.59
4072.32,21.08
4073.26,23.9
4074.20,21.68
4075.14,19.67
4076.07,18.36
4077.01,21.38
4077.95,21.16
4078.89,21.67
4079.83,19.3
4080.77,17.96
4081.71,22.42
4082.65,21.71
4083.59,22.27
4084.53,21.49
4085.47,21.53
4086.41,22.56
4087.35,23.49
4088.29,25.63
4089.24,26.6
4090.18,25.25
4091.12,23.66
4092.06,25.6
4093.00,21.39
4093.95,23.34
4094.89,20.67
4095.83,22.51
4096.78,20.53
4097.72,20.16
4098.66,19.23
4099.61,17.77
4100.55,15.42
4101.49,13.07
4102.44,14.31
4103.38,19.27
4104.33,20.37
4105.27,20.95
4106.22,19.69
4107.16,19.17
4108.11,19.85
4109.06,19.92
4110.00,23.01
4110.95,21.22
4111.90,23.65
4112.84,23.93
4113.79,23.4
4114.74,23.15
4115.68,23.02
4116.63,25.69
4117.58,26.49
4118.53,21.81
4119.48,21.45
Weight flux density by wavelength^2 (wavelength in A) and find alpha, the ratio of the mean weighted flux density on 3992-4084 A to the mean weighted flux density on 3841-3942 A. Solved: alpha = 1.44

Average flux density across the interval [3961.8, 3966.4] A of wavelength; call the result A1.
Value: 11.6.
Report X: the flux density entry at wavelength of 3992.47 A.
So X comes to 21.93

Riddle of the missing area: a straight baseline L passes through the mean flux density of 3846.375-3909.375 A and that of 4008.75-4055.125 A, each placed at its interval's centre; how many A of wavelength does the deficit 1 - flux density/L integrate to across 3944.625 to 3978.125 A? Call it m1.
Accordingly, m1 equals 9.4 A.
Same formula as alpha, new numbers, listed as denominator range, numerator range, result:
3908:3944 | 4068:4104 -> 1.75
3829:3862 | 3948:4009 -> 1.25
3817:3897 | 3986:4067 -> 1.47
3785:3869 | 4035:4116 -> 1.52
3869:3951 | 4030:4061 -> 1.52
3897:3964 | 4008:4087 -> 1.51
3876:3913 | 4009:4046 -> 1.31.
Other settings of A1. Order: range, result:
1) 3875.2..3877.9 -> 18.4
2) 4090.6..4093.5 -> 23.6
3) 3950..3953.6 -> 18.5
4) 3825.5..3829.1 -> 11.1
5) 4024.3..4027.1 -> 21.7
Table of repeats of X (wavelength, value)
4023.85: 20.32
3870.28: 13.82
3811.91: 16.68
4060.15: 19.91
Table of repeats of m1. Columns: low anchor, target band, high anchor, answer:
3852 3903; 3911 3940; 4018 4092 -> 9.0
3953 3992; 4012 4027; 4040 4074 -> -2.7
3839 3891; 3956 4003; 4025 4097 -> 8.0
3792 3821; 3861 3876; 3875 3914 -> 0.3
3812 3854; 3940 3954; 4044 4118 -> 1.8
